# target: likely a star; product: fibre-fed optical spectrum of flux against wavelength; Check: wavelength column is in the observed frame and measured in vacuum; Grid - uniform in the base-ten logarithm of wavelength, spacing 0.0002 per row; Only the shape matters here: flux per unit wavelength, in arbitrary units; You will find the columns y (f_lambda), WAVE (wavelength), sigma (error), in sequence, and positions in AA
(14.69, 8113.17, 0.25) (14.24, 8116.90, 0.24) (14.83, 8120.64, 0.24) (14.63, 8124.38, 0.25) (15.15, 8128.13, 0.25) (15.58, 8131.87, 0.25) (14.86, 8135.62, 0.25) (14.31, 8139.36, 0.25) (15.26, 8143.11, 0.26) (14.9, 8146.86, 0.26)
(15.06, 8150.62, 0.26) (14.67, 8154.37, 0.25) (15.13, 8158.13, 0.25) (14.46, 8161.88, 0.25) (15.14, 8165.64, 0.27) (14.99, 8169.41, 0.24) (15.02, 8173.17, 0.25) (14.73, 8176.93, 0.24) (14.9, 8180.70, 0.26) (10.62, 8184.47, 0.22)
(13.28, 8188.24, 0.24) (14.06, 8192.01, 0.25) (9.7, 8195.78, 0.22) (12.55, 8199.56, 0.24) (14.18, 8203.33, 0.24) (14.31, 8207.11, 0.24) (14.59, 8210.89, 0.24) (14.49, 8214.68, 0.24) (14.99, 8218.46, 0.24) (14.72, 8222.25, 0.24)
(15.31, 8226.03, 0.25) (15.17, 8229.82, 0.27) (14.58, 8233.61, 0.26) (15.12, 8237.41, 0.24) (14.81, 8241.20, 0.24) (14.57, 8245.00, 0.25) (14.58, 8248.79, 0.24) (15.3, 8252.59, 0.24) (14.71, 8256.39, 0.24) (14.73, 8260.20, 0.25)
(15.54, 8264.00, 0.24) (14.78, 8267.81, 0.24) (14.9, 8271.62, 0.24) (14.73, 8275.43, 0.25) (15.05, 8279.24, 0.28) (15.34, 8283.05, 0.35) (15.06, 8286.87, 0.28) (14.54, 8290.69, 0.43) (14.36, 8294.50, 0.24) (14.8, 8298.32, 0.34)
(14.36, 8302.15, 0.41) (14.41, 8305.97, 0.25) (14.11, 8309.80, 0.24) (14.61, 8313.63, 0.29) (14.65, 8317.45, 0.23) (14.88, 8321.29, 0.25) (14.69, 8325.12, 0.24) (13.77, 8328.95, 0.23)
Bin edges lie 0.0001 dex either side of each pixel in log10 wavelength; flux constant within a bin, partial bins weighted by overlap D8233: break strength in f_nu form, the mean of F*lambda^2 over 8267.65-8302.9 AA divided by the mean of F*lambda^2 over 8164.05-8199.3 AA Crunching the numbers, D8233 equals 1.1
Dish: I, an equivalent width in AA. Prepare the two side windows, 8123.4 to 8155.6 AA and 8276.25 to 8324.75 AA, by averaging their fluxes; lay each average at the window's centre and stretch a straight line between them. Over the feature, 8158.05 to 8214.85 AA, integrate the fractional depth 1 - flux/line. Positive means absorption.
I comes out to 4.0 AA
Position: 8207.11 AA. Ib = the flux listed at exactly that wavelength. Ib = 14.31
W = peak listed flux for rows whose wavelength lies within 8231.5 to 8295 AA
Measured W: 15.54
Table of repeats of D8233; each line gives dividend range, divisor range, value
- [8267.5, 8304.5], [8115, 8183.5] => 1.03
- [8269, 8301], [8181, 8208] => 1.19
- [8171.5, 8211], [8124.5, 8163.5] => 0.91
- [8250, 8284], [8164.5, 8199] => 1.13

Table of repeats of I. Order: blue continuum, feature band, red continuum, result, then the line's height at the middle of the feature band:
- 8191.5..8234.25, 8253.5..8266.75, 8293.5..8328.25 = -0.7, 14.3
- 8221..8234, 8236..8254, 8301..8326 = 0.1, 14.9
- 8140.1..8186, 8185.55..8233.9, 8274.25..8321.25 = 2.3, 14.6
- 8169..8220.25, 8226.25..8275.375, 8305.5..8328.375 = -2.9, 14.1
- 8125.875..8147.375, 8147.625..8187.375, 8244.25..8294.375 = 1.4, 15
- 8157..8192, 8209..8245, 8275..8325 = -1.1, 14.4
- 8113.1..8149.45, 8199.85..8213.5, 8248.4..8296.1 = 0.7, 14.9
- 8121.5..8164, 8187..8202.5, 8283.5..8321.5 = 2.4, 14.8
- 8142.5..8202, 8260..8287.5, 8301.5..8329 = -1.3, 14.3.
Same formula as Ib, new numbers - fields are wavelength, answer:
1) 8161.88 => 14.46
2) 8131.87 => 15.58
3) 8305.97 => 14.41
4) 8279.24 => 15.05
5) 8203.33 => 14.18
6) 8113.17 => 14.69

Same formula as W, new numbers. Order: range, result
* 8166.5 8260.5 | 15.31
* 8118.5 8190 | 15.58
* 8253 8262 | 14.73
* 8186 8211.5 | 14.59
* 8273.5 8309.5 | 15.34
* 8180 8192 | 14.9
